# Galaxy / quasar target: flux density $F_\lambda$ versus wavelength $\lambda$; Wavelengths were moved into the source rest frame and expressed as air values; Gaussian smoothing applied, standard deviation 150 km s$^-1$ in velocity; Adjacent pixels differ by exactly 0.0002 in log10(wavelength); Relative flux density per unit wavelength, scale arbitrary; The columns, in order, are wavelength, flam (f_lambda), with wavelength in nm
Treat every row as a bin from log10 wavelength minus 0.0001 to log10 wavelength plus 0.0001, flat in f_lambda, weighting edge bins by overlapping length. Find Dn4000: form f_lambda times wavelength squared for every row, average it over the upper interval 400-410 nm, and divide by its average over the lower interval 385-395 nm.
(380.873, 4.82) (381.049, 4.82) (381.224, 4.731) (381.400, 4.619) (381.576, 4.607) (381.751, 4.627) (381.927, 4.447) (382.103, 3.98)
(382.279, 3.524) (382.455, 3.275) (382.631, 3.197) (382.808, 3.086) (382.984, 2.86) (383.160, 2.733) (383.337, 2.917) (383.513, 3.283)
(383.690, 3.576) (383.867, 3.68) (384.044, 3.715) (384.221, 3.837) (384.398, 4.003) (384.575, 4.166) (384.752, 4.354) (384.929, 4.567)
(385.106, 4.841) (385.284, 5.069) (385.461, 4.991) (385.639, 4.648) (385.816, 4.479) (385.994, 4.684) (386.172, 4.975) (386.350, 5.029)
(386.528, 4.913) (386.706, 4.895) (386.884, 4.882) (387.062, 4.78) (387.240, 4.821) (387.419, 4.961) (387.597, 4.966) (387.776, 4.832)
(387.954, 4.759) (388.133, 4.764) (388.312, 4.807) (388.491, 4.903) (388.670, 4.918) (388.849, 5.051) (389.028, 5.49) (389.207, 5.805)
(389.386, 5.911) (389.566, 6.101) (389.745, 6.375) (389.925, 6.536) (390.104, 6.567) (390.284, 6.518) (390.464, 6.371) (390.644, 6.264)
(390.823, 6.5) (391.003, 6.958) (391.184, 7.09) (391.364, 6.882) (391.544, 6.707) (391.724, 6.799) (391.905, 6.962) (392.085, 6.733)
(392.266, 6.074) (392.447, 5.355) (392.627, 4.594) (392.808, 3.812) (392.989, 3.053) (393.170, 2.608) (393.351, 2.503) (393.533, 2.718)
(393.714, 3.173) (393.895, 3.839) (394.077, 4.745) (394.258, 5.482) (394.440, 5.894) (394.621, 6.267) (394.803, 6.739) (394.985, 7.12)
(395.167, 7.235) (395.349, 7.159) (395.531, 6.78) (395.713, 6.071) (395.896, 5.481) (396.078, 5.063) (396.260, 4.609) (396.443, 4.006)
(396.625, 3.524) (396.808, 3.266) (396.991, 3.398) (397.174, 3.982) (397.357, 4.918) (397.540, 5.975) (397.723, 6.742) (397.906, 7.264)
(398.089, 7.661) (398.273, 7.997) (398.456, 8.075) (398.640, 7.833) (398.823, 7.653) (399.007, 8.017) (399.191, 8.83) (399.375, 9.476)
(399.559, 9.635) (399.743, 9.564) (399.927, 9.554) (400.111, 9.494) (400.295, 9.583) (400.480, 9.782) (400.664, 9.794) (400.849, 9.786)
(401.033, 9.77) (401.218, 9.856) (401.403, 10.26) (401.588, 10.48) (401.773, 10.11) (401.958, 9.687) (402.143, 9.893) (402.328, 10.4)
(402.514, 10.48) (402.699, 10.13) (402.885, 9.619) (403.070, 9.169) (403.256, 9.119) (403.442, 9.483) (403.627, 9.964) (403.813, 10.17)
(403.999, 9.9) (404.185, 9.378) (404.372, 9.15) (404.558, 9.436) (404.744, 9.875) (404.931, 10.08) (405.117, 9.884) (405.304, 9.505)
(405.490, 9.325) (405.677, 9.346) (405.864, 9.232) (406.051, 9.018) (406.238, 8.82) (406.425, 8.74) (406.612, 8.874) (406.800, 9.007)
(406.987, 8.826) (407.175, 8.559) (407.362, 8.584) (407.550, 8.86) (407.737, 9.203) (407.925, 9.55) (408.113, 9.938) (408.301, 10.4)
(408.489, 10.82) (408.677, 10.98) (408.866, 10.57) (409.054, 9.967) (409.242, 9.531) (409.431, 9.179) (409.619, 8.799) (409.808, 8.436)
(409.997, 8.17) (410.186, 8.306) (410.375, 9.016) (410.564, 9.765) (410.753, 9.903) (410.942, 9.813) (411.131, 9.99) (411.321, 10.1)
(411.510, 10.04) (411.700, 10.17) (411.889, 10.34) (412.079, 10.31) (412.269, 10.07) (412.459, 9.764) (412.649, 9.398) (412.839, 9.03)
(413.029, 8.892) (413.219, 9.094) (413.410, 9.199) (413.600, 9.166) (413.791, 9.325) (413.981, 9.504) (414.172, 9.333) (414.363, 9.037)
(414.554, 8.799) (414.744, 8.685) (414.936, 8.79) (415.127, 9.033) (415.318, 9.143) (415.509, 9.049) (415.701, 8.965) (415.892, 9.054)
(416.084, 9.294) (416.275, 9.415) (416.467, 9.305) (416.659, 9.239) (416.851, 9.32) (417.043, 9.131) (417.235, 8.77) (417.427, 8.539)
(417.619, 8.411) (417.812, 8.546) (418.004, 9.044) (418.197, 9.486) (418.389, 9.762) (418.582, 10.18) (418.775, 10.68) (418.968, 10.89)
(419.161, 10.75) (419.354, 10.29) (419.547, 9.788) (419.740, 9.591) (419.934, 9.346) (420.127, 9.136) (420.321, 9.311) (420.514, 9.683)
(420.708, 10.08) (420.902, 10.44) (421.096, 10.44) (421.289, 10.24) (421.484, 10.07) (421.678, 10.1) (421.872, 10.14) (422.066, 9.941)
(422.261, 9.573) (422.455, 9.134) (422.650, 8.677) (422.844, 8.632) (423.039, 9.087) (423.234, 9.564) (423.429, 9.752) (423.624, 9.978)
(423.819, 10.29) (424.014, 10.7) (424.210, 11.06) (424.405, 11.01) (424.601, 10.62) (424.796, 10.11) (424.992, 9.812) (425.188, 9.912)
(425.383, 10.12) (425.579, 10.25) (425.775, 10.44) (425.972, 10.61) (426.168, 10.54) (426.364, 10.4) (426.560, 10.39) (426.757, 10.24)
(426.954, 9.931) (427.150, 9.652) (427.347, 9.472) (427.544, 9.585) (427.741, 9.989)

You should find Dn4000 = 1.95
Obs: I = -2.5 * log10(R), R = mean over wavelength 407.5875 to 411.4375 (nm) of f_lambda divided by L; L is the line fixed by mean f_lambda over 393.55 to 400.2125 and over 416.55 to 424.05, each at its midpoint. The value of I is -0.18 mag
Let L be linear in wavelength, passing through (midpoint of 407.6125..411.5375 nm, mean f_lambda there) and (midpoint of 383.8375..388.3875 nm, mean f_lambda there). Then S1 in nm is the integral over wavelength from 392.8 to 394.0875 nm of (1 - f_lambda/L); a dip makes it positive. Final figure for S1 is 0.63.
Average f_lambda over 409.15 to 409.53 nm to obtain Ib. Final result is 9.35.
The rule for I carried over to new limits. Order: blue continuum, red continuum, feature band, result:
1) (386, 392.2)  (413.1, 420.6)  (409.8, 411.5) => -0.10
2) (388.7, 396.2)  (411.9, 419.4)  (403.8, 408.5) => -0.19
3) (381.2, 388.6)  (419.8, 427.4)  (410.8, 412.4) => -0.22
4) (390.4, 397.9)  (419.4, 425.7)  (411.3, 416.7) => -0.10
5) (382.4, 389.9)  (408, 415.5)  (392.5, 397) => 0.28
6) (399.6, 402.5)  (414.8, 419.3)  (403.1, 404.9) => 0.02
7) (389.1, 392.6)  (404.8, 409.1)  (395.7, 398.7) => 0.34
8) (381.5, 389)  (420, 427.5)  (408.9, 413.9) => -0.16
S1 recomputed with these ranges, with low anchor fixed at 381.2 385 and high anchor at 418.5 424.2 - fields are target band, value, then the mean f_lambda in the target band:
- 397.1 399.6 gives -0.47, 7.41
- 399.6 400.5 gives -0.43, 9.58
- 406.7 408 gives -0.22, 8.93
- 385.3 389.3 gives -0.42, 4.93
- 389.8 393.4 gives -0.48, 5.79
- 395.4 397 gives 0.29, 4.82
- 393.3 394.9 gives 0.26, 4.66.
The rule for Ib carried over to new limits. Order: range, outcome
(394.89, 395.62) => 7.07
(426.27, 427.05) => 10.2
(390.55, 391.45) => 6.74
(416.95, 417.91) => 8.68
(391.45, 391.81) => 6.77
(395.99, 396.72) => 4.29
